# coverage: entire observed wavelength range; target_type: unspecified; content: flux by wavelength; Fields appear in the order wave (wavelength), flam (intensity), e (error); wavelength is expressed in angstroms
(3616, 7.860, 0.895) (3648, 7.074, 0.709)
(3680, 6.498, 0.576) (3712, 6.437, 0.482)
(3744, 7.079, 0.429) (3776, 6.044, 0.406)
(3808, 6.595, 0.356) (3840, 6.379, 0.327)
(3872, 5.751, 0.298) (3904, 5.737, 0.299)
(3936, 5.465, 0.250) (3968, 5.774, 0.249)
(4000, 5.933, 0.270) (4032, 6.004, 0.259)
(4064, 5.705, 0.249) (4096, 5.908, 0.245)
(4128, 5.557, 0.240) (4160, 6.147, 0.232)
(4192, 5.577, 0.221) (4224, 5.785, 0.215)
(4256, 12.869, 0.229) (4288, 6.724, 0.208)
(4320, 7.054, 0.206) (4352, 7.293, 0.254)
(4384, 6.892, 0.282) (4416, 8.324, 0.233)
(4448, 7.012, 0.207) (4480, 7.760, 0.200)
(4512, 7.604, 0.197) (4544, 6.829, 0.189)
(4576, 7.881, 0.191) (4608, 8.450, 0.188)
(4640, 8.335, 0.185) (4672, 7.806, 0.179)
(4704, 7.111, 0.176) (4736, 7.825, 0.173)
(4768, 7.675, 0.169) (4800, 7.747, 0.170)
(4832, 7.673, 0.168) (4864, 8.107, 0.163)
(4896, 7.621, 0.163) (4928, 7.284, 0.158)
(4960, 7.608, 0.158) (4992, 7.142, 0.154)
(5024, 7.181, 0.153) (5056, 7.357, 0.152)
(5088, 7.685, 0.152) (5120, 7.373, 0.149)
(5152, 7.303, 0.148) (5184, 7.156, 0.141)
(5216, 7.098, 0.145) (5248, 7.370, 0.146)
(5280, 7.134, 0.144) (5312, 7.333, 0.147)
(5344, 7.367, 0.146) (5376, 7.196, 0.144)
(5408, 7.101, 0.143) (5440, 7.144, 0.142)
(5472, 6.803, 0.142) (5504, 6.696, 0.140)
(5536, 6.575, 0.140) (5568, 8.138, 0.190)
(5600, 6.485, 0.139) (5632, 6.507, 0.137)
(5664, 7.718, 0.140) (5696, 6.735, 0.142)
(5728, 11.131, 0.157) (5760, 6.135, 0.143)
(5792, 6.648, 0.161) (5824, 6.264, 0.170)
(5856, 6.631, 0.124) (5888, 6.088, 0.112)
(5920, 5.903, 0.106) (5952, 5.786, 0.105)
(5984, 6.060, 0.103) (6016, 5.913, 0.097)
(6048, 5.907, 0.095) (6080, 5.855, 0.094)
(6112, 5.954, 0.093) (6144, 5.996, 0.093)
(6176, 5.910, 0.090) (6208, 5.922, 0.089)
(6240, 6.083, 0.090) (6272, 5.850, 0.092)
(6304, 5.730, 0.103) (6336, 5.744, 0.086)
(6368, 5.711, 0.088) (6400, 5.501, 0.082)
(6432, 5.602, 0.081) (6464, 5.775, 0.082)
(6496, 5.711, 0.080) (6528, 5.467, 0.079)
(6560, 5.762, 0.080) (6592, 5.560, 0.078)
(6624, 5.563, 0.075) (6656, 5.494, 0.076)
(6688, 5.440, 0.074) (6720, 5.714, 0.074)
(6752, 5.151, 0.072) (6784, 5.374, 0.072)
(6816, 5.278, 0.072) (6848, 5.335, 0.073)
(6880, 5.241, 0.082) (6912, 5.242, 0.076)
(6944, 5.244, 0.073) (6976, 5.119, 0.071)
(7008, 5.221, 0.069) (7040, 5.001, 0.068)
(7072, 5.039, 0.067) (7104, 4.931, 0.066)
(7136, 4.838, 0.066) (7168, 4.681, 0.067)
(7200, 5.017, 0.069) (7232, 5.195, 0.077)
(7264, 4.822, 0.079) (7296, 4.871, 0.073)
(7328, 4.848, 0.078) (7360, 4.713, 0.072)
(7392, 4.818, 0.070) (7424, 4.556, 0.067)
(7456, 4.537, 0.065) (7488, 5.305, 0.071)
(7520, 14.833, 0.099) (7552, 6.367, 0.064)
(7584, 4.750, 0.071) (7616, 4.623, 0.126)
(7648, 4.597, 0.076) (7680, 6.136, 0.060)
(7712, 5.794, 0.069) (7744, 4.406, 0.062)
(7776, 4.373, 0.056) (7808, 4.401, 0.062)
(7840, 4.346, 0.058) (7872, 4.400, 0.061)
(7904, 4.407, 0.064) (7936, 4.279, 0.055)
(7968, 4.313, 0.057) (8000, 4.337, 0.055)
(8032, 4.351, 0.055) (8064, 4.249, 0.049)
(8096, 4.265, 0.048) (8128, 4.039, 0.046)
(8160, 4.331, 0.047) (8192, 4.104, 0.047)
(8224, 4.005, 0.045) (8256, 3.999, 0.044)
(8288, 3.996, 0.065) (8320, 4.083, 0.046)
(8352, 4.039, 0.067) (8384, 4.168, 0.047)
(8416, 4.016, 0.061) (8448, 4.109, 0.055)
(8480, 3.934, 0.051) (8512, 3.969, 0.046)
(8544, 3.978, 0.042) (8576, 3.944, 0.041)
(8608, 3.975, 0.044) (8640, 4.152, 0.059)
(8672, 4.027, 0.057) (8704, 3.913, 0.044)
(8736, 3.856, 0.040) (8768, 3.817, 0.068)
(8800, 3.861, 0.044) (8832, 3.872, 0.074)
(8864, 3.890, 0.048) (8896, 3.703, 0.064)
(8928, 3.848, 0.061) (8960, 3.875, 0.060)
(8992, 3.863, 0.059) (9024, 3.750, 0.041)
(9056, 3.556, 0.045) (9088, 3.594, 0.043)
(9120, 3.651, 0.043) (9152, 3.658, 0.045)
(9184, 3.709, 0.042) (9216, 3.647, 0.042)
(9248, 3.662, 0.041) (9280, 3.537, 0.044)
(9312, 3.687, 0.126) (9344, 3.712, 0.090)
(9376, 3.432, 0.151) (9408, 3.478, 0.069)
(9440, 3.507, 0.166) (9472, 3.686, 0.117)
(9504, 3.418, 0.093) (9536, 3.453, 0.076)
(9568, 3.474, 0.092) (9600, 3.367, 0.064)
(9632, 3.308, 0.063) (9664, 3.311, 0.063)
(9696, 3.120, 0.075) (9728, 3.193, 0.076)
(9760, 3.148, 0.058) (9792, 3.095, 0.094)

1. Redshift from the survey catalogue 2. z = 0.145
